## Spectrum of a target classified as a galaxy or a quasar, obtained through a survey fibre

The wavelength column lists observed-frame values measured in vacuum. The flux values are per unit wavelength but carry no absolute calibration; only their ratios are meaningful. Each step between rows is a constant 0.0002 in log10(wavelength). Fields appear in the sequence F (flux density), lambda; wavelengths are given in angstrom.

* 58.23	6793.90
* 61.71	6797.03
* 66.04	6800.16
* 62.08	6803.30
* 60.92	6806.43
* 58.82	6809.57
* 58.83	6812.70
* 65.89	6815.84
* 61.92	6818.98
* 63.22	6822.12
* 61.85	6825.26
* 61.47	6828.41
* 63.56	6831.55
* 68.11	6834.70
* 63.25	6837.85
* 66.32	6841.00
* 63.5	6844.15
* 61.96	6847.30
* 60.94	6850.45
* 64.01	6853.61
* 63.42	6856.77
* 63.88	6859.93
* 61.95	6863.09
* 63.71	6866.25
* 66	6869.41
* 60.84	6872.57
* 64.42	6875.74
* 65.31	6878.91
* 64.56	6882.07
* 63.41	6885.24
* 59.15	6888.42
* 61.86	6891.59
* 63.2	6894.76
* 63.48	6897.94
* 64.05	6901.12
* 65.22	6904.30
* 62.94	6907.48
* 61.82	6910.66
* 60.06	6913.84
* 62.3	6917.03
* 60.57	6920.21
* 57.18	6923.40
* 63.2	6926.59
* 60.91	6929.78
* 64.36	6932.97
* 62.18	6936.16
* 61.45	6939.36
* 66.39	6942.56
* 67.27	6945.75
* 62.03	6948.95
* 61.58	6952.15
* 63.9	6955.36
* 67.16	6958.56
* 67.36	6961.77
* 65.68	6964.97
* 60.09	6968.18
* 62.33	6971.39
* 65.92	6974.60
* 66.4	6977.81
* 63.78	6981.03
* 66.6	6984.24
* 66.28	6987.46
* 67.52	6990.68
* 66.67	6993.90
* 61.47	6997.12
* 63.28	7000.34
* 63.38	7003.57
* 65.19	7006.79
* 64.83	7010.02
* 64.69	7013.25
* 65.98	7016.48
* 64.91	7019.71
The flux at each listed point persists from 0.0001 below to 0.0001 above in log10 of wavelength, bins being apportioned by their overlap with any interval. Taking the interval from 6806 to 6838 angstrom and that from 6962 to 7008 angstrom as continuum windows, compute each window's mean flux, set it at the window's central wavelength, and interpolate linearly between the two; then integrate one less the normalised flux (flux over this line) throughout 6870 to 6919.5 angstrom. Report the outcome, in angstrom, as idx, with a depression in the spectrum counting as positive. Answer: 0.5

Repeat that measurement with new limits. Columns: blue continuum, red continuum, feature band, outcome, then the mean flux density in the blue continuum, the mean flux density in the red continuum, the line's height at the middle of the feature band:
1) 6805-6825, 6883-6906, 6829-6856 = -0.8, 61.6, 62.9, 62.1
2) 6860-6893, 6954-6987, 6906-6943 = 1.3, 63.2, 65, 64.1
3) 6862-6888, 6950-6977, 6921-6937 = 0.6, 63.6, 64.3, 64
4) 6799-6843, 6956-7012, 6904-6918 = 0.4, 63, 64.9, 64.1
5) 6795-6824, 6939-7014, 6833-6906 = -0.7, 62.1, 64.7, 63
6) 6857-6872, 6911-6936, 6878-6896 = 0.0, 63.7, 61.3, 62.8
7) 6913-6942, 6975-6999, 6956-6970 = -0.2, 61.6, 65.5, 63.9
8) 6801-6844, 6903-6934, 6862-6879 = -0.4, 62.9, 61.8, 62.3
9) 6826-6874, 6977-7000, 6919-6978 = 1.3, 63.5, 65.4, 64.8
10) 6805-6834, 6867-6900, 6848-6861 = -0.1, 62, 63.2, 62.7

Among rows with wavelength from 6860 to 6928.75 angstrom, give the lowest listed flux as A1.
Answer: 57.18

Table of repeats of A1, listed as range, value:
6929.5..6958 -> 60.91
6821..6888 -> 60.84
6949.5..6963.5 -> 61.58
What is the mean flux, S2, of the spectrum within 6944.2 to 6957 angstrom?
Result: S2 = 63.7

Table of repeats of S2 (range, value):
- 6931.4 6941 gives 62.6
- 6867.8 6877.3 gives 63.8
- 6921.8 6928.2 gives 60.2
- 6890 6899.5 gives 62.9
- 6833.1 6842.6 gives 65.9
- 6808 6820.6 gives 61.4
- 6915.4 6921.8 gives 61.4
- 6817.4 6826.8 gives 62.4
